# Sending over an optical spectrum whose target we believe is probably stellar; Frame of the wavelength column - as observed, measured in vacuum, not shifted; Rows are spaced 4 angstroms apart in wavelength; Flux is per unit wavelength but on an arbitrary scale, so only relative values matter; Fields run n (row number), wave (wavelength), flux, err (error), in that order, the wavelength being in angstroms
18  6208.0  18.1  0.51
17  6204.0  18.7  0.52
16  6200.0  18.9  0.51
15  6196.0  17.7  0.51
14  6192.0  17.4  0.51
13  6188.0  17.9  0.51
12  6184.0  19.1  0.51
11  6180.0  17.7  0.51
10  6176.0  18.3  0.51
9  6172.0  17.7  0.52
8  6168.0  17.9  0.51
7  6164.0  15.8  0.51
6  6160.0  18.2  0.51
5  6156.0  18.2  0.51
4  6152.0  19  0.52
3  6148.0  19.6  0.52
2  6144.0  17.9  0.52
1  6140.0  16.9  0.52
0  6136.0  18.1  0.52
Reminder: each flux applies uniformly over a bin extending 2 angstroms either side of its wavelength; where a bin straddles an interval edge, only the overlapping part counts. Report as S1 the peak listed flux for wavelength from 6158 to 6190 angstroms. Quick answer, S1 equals 19.1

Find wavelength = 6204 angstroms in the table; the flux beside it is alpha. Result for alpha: 18.7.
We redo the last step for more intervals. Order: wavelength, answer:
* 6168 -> 17.9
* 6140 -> 16.9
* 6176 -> 18.3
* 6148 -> 19.6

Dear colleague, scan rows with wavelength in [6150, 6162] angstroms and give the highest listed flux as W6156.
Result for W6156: 19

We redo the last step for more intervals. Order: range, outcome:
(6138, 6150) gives 19.6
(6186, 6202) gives 18.9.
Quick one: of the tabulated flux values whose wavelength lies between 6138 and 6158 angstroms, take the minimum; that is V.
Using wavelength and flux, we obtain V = 16.9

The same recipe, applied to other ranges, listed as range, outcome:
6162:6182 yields 15.8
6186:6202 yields 17.4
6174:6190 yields 17.7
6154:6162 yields 18.2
